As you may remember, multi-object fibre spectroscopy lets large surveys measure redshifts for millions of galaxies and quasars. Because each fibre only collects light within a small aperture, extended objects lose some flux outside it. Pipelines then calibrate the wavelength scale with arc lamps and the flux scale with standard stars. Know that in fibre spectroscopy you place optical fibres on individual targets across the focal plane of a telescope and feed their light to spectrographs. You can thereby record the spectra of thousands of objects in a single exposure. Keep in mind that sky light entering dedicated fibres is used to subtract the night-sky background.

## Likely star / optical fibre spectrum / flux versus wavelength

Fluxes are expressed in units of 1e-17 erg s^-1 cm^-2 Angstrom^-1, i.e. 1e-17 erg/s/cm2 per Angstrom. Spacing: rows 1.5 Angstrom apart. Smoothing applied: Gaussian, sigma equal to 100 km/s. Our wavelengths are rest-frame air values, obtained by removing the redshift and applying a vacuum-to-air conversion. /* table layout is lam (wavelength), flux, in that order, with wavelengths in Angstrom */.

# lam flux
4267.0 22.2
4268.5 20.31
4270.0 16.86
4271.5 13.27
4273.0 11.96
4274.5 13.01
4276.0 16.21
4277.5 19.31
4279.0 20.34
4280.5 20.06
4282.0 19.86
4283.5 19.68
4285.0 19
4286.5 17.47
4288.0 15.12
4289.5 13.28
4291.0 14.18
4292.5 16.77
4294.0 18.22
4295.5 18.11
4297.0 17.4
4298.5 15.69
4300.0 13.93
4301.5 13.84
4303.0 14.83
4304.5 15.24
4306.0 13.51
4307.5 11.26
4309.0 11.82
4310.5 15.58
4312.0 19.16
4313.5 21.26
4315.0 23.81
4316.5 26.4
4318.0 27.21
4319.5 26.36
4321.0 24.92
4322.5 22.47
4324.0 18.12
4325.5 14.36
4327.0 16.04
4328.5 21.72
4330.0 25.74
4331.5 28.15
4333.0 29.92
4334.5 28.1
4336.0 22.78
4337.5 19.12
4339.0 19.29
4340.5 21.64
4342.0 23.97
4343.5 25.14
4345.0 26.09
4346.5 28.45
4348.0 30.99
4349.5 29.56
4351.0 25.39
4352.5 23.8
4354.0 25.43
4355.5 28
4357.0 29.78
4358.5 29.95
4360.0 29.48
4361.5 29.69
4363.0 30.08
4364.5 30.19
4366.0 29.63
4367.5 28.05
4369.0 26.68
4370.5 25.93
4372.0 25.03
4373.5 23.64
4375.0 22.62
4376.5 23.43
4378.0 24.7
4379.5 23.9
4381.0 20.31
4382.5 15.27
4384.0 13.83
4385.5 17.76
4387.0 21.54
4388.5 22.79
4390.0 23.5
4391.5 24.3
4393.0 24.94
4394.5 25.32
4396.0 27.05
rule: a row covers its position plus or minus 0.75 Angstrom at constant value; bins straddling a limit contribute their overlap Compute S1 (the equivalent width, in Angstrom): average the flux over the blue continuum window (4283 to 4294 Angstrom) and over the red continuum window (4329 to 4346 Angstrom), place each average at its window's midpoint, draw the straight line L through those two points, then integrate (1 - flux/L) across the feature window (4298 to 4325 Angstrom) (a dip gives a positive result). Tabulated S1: 2.5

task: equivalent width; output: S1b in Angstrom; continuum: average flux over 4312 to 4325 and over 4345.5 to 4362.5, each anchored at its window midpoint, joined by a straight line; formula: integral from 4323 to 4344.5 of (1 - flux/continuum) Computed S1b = 2.5 Angstrom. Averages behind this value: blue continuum 23.4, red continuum 28.2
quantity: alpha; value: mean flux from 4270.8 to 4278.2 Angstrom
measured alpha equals 14.7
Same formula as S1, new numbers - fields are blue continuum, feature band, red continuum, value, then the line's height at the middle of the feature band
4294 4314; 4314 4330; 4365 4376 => -3.5 Angstrom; 18.4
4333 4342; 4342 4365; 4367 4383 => -4.6 Angstrom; 23.3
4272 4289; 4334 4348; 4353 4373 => 0.6 Angstrom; 25.3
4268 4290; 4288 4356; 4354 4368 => 7.8 Angstrom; 23.4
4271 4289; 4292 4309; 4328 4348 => 3.9 Angstrom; 19.9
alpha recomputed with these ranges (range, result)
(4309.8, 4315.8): 20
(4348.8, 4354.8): 26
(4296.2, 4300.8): 15.7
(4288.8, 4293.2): 14.7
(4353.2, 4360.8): 28.5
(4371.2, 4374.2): 24.4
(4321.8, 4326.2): 18.3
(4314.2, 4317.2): 25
